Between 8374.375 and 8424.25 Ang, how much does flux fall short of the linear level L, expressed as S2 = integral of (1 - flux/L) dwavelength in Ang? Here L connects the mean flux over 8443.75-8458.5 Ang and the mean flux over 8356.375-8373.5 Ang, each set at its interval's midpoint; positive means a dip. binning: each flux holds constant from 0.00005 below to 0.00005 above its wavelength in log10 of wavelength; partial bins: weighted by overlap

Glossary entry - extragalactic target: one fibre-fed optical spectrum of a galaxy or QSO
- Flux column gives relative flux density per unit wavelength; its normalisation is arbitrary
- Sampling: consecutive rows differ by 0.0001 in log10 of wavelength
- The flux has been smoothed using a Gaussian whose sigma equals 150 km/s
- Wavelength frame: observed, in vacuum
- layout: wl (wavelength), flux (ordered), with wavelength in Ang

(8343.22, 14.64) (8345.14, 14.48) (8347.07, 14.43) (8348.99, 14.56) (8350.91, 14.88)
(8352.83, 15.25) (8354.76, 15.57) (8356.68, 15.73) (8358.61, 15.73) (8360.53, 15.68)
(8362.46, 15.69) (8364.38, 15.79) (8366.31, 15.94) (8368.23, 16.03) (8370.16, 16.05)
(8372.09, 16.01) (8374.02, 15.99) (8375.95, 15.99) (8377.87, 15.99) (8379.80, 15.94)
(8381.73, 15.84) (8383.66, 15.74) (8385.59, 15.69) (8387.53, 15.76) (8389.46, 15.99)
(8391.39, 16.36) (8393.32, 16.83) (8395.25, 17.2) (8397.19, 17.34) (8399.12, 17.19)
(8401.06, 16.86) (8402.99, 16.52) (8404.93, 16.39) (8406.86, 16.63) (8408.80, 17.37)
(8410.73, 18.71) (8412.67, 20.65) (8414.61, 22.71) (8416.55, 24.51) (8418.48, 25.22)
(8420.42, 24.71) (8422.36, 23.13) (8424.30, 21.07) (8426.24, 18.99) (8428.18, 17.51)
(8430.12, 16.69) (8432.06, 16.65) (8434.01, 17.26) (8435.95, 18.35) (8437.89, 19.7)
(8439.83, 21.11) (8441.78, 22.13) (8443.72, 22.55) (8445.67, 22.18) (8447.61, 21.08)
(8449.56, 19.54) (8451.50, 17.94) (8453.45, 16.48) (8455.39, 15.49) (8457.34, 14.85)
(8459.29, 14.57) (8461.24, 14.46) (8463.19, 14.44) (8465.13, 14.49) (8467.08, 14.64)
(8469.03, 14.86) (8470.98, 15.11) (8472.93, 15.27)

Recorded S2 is -3.8 Ang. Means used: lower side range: 15.9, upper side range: 18.5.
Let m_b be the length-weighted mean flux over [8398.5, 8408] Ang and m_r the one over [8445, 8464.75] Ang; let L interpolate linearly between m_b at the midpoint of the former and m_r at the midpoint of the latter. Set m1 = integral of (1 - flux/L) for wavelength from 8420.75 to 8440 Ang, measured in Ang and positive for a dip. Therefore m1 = -2.6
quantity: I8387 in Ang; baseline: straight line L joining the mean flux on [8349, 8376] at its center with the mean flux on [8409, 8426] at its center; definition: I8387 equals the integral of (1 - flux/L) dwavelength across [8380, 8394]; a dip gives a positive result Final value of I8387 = 1.9 Ang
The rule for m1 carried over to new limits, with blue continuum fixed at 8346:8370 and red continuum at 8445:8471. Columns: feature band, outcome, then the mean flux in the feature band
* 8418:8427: -3.63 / 22.6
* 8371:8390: -0.27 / 15.9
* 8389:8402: -0.85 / 16.9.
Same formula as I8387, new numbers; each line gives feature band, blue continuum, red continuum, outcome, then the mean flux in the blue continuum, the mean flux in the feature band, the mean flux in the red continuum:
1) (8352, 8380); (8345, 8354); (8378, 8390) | -1.0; 14.7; 15.8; 15.8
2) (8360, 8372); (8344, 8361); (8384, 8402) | -0.2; 15.1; 15.9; 16.5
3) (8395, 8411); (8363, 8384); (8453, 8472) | -1.5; 15.9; 17.1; 14.9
